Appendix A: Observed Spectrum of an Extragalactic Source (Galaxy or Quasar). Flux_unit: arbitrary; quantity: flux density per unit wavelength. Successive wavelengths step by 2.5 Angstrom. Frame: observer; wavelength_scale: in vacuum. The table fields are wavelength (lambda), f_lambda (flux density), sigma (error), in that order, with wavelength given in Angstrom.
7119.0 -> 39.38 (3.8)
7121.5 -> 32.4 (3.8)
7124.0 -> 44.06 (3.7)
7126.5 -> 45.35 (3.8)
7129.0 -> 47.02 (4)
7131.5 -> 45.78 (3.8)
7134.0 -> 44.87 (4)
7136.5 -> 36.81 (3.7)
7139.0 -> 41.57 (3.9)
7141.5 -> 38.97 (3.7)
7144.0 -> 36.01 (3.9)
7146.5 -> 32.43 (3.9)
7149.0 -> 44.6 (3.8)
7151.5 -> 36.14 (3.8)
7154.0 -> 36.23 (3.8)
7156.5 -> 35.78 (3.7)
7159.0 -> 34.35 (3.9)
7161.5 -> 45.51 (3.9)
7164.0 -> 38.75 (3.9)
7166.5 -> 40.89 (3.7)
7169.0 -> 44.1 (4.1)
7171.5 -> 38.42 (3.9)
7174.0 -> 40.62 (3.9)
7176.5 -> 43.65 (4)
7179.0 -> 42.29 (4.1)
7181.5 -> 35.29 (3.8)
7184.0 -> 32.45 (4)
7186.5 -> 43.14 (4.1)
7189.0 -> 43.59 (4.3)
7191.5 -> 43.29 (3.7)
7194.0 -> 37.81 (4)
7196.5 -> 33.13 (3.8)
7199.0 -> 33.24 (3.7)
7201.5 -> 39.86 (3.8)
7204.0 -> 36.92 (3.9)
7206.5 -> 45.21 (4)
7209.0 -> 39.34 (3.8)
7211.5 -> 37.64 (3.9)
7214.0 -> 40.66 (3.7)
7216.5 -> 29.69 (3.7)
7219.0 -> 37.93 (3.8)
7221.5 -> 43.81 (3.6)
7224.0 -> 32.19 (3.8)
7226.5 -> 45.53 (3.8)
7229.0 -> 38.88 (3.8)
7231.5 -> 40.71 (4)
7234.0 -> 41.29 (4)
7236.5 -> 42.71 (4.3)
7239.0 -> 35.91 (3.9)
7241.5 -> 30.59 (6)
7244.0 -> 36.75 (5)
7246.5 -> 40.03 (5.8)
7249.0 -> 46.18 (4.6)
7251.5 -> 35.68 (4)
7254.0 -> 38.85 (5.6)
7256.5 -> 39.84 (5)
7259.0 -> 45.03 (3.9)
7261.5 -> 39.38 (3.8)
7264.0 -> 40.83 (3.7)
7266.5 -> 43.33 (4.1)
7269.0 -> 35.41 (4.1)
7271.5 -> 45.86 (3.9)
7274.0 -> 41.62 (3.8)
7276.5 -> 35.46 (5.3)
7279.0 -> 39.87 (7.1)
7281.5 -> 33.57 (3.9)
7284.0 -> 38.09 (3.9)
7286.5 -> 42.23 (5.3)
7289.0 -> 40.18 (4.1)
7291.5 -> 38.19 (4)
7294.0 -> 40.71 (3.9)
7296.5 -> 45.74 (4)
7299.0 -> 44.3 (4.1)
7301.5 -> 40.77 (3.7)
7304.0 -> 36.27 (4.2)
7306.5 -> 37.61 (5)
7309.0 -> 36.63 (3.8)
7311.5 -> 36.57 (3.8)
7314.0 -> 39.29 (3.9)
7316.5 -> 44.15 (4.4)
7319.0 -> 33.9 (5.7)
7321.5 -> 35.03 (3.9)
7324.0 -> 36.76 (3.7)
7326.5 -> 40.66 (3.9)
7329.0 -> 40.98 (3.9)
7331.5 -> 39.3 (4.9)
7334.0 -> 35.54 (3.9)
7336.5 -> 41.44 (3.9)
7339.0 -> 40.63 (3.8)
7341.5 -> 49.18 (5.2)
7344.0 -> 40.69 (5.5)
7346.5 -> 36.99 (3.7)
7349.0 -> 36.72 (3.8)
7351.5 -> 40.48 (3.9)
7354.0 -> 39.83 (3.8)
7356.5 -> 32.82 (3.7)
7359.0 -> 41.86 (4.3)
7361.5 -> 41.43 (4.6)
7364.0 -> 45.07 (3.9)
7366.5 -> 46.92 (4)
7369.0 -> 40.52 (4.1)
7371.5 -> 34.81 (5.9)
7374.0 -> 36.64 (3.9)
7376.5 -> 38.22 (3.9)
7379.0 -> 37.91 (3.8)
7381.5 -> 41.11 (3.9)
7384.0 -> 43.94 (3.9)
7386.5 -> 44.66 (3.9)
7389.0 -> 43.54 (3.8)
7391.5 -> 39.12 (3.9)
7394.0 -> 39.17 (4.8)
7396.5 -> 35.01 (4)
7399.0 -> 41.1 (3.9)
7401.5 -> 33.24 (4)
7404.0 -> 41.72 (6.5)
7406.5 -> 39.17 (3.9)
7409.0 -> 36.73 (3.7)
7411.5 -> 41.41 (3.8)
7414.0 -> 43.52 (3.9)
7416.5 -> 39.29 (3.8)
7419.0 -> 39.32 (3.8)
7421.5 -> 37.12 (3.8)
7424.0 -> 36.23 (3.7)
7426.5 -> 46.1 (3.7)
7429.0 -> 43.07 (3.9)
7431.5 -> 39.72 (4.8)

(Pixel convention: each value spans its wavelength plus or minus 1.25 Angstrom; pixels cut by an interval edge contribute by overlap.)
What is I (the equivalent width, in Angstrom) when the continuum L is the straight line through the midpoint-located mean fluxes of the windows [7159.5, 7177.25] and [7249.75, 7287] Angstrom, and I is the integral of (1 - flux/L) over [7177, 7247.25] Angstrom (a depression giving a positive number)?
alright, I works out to 3.5 Angstrom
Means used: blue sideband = 41.3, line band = 38.6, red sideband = 39.7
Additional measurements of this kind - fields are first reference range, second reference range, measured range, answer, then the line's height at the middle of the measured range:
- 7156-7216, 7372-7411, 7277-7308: -0.2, 39.4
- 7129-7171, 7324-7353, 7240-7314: 0.9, 40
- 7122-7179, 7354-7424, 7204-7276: 1.1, 40.2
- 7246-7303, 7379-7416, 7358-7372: -0.7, 40.2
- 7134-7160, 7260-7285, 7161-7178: -1.6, 38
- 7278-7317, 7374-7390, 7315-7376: 1.2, 40.5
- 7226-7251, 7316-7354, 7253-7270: -0.4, 39.5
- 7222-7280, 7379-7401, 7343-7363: 0.7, 40.3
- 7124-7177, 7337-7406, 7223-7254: 1.1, 40.3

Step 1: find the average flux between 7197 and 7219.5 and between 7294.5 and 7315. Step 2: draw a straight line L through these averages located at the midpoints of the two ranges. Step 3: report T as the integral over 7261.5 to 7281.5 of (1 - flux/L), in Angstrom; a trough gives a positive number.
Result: -0.4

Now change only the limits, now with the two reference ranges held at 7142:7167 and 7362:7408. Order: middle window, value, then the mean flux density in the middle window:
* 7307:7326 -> 0.90 Angstrom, 37.6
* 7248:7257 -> -0.25 Angstrom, 40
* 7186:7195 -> -0.85 Angstrom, 42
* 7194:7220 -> 0.75 Angstrom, 37.4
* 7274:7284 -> 0.50 Angstrom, 37.2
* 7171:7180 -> -0.77 Angstrom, 41.5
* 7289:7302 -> -0.84 Angstrom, 41.8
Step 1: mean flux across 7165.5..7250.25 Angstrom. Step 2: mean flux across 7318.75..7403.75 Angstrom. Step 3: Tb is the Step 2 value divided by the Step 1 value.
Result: 1.01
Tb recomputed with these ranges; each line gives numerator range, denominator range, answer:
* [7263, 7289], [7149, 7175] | 1.01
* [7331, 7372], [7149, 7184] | 1.03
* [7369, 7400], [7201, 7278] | 1.00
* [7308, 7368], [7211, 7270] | 1.01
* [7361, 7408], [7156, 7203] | 1.02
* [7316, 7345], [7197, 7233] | 1.03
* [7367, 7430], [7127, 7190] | 0.99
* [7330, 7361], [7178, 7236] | 1.02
